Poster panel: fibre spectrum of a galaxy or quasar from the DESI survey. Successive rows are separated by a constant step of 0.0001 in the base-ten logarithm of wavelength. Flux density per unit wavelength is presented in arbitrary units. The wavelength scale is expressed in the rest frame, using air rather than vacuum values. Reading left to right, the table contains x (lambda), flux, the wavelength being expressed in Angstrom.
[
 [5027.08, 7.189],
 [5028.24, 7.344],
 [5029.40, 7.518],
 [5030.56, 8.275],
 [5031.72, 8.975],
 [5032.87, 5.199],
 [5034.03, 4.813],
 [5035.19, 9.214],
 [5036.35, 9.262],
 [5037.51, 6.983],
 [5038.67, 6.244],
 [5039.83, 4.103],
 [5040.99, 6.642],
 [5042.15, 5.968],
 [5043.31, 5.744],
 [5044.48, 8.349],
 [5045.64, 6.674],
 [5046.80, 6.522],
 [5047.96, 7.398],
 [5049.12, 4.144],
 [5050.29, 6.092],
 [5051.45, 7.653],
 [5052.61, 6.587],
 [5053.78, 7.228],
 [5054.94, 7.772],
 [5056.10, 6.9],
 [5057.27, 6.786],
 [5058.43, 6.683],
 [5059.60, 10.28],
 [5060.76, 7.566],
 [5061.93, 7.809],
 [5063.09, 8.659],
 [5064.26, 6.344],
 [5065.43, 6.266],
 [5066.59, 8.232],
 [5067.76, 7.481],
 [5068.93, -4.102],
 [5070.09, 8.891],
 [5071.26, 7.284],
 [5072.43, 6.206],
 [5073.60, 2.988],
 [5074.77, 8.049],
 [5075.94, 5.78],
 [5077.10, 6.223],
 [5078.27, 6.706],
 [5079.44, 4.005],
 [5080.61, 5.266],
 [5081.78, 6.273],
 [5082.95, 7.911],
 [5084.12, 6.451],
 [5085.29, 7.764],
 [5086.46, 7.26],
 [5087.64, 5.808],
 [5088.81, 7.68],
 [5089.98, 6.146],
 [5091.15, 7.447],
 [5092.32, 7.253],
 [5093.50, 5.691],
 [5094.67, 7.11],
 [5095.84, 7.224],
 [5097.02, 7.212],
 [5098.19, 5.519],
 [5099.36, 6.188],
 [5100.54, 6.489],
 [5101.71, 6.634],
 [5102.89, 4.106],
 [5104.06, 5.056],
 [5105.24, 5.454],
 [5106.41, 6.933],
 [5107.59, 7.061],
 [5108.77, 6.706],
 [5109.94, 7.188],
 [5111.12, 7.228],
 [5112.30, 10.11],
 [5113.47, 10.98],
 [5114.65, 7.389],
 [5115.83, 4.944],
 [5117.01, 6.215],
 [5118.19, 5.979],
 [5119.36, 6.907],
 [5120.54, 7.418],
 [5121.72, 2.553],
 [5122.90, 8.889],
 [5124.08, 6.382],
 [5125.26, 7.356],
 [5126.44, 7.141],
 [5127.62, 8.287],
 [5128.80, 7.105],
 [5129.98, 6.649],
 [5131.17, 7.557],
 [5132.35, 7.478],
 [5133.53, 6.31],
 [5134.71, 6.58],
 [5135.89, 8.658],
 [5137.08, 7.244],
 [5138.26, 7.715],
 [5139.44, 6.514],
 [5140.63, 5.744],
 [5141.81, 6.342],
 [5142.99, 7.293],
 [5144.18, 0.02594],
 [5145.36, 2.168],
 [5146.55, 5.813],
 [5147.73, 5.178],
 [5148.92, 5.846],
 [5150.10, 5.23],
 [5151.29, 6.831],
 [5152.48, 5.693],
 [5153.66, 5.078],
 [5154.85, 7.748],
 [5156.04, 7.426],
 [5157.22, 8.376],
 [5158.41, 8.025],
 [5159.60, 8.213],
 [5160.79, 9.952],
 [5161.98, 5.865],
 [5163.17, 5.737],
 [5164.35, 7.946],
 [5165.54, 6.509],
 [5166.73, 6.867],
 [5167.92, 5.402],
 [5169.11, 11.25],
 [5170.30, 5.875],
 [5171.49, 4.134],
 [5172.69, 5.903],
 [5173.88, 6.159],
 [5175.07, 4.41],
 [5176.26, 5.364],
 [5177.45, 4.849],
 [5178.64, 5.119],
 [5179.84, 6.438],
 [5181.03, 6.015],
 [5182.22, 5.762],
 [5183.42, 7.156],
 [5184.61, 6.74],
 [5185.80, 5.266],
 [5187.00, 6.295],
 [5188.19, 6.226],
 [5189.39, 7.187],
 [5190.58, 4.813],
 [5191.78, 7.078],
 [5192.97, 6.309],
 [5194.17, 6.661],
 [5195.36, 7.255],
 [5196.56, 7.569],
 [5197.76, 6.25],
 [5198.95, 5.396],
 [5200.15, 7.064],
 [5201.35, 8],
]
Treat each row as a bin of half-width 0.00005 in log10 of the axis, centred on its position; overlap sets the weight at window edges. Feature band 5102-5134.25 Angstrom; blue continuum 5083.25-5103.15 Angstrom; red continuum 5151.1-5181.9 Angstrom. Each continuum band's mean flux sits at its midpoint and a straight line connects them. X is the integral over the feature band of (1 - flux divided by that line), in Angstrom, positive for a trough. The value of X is -1.2 Angstrom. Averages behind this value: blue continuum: 6.65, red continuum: 6.57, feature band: 6.86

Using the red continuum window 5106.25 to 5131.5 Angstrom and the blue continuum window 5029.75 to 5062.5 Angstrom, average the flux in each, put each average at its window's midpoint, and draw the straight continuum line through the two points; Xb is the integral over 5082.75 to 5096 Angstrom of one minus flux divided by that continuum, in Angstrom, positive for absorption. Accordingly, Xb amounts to 0.25 Angstrom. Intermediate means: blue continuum 7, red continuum 7.13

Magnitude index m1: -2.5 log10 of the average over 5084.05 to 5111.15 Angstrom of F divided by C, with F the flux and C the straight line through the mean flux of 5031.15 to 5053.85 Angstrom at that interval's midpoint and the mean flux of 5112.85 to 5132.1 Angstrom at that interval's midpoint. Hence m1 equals 0.06 mag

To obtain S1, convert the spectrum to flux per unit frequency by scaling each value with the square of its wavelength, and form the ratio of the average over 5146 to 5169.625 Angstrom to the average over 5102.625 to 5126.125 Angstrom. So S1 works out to 1.04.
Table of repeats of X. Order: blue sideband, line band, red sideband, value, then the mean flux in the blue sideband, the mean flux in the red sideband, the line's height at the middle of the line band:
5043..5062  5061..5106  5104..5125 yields 4.5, 7.07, 6.91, 6.99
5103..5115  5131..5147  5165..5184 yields 1.6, 7.28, 6.07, 6.73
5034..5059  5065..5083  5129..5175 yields 2.5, 6.76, 6.49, 6.69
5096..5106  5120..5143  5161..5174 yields -2.6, 5.91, 6.63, 6.24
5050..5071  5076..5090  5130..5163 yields 0.6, 6.86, 6.47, 6.76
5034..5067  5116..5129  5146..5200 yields 0.0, 7.03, 6.43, 6.68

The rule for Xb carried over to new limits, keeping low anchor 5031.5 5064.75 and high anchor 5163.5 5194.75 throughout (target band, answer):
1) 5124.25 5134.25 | -1.1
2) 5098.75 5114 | -0.7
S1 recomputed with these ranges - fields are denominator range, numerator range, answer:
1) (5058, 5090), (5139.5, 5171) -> 1.02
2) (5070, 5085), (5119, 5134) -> 1.13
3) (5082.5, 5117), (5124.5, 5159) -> 0.96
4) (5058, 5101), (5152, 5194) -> 1.03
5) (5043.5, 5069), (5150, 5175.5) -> 1.03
